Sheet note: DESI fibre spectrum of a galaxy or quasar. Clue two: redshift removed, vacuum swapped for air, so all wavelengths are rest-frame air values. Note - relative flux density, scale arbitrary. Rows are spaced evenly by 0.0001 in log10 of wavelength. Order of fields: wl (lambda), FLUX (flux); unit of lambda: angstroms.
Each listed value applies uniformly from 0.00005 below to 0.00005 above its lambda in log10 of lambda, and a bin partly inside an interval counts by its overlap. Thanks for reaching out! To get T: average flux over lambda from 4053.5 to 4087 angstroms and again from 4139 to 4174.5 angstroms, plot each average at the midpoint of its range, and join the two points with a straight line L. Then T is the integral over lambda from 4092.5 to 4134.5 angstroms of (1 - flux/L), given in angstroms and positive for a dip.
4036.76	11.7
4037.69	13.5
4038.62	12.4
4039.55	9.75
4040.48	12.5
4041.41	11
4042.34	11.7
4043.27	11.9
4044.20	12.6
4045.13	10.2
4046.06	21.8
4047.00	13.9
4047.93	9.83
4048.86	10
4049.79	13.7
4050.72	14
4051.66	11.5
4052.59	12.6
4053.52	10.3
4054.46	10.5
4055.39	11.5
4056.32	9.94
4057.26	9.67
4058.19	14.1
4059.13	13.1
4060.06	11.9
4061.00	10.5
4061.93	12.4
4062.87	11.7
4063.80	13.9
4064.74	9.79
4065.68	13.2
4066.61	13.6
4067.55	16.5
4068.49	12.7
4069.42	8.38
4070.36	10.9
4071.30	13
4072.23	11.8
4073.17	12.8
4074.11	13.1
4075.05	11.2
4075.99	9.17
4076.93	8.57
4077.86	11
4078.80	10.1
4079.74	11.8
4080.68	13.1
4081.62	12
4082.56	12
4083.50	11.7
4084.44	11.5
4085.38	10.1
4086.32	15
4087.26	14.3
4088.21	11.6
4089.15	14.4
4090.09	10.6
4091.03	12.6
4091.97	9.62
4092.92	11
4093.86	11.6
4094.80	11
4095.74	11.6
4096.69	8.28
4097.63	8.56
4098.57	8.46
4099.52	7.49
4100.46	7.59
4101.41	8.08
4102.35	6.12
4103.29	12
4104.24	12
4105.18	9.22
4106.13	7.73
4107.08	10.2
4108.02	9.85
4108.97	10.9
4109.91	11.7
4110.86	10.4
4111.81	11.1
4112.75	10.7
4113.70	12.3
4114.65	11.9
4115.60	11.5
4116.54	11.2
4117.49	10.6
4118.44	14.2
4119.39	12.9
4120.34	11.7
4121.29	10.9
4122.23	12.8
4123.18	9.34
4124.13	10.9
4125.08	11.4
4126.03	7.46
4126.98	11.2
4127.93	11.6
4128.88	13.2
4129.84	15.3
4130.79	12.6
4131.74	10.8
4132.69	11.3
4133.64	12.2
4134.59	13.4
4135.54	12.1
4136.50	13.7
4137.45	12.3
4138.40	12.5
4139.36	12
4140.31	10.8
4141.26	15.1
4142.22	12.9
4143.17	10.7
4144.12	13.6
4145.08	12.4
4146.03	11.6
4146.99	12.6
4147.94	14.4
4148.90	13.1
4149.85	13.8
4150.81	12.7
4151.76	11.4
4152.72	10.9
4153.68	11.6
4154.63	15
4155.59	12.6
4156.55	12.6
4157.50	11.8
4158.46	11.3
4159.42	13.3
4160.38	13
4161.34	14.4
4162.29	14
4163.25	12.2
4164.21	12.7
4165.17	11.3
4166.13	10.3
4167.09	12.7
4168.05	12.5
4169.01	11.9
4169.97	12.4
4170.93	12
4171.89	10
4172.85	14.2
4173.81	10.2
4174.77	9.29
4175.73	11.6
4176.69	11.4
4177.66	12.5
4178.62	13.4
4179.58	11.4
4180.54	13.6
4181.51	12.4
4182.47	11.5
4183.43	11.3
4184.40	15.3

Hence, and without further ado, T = 4.61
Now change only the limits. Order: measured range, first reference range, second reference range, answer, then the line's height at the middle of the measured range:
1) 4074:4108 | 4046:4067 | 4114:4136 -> 3.7 angstroms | 11.9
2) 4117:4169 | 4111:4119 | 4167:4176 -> -2.9 angstroms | 11.6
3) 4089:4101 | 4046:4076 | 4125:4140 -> 2.0 angstroms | 12.1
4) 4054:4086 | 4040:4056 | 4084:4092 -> 1.6 angstroms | 12.3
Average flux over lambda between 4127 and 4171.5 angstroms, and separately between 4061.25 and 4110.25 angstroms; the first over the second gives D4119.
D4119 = 1.1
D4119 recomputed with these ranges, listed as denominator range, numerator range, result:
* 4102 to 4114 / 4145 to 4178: 1.19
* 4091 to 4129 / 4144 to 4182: 1.17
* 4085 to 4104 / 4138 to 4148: 1.19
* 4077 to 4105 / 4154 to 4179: 1.13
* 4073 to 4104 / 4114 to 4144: 1.11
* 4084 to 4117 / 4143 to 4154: 1.17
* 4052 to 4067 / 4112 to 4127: 0.96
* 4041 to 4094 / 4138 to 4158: 1.05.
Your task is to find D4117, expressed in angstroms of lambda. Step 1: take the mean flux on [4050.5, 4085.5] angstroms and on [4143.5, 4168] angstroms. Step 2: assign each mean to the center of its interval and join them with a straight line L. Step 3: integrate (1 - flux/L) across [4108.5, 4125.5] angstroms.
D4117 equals 1.0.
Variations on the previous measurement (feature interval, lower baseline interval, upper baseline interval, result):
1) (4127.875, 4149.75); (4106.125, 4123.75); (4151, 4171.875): -1.6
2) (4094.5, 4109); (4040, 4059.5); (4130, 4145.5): 3.6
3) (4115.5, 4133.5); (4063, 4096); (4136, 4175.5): 0.8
